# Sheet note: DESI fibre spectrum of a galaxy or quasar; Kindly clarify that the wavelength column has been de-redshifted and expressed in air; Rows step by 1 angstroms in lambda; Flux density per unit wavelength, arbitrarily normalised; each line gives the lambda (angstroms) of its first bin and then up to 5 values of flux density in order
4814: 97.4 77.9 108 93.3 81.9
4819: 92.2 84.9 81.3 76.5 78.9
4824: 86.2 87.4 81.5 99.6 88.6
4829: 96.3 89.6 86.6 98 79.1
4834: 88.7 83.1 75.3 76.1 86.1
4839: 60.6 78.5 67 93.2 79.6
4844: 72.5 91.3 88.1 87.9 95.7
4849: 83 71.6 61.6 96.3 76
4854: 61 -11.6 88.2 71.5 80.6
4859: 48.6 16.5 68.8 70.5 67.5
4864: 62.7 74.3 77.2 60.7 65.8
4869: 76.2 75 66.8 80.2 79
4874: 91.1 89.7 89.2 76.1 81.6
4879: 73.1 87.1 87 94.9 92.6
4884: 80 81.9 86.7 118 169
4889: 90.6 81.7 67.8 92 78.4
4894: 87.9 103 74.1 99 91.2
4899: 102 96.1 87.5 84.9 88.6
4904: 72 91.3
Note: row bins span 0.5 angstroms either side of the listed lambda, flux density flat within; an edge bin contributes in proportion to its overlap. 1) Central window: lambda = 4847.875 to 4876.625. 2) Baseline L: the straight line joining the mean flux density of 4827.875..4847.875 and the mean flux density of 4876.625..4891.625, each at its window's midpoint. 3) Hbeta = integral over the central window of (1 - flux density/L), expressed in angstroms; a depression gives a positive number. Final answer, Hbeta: 5.9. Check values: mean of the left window 83.4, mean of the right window 91.3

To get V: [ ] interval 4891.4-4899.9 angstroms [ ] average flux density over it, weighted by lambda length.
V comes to 90.9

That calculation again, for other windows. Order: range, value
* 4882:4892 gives 96.2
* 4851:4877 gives 68.9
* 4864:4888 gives 83.3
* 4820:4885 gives 77.6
